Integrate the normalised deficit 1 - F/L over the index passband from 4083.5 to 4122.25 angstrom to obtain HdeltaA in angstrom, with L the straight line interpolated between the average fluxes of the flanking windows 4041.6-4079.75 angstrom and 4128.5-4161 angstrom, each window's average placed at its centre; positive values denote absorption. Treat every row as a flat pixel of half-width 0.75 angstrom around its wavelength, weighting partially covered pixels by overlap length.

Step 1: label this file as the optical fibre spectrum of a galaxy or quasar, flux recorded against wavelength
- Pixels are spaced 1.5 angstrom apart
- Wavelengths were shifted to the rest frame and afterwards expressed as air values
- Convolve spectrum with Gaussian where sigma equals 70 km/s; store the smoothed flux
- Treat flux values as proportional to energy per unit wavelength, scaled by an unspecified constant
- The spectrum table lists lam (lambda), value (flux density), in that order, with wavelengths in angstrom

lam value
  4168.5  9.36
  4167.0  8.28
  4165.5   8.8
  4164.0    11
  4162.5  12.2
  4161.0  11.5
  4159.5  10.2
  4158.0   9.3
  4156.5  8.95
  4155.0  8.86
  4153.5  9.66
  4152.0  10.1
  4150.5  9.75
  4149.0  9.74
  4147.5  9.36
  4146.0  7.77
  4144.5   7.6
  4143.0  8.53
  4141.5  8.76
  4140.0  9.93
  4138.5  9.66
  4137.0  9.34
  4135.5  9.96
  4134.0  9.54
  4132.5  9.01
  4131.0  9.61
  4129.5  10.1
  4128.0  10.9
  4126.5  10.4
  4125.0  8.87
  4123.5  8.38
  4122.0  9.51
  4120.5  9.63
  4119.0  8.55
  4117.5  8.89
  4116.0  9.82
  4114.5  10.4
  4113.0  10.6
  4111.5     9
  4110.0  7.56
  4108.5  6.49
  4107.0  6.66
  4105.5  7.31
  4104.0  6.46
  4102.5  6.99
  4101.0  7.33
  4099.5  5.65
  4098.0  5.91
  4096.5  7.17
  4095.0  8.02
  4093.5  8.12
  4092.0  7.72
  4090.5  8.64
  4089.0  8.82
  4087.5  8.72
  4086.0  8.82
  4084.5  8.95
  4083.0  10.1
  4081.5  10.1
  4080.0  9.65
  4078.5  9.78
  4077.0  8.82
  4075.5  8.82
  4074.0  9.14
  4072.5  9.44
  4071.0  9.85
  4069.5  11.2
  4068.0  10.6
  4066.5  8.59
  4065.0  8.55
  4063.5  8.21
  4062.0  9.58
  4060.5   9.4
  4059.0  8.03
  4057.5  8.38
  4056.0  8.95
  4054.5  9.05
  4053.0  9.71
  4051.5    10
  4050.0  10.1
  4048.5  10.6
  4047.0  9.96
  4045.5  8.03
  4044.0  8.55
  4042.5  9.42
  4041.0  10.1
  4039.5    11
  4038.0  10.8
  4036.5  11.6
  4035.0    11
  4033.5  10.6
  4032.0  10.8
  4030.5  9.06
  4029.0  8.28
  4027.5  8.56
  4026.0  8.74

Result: 5.0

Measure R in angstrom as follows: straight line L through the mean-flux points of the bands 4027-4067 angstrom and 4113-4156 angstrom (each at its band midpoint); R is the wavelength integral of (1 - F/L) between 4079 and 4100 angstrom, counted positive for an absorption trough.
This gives 2.45 angstrom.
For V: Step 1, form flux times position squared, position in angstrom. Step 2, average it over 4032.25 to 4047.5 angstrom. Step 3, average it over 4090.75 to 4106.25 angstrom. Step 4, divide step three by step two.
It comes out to 0.7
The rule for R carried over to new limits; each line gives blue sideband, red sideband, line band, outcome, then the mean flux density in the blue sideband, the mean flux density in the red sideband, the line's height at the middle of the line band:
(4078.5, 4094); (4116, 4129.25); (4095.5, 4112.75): 4.0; 9.02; 9.44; 9.23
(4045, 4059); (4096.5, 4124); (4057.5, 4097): -1.1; 9.37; 8.04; 8.79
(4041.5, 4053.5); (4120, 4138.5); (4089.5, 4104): 3.5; 9.55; 9.61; 9.59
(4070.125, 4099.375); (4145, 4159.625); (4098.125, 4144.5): 1.6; 8.71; 9.3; 9.03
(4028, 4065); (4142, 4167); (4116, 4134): 0.2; 9.6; 9.54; 9.55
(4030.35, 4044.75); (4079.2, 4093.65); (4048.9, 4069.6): 1.0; 10.3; 9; 9.75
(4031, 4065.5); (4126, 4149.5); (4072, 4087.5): 0.4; 9.67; 9.37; 9.57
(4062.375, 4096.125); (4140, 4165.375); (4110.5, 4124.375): -0.1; 9.1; 9.57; 9.35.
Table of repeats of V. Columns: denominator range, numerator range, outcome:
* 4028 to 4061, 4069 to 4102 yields 0.91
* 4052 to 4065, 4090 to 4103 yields 0.83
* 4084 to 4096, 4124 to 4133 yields 1.18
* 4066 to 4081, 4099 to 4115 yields 0.81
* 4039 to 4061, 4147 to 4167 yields 1.11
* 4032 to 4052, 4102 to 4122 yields 0.86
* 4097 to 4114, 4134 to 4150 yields 1.27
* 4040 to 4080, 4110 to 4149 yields 1.03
